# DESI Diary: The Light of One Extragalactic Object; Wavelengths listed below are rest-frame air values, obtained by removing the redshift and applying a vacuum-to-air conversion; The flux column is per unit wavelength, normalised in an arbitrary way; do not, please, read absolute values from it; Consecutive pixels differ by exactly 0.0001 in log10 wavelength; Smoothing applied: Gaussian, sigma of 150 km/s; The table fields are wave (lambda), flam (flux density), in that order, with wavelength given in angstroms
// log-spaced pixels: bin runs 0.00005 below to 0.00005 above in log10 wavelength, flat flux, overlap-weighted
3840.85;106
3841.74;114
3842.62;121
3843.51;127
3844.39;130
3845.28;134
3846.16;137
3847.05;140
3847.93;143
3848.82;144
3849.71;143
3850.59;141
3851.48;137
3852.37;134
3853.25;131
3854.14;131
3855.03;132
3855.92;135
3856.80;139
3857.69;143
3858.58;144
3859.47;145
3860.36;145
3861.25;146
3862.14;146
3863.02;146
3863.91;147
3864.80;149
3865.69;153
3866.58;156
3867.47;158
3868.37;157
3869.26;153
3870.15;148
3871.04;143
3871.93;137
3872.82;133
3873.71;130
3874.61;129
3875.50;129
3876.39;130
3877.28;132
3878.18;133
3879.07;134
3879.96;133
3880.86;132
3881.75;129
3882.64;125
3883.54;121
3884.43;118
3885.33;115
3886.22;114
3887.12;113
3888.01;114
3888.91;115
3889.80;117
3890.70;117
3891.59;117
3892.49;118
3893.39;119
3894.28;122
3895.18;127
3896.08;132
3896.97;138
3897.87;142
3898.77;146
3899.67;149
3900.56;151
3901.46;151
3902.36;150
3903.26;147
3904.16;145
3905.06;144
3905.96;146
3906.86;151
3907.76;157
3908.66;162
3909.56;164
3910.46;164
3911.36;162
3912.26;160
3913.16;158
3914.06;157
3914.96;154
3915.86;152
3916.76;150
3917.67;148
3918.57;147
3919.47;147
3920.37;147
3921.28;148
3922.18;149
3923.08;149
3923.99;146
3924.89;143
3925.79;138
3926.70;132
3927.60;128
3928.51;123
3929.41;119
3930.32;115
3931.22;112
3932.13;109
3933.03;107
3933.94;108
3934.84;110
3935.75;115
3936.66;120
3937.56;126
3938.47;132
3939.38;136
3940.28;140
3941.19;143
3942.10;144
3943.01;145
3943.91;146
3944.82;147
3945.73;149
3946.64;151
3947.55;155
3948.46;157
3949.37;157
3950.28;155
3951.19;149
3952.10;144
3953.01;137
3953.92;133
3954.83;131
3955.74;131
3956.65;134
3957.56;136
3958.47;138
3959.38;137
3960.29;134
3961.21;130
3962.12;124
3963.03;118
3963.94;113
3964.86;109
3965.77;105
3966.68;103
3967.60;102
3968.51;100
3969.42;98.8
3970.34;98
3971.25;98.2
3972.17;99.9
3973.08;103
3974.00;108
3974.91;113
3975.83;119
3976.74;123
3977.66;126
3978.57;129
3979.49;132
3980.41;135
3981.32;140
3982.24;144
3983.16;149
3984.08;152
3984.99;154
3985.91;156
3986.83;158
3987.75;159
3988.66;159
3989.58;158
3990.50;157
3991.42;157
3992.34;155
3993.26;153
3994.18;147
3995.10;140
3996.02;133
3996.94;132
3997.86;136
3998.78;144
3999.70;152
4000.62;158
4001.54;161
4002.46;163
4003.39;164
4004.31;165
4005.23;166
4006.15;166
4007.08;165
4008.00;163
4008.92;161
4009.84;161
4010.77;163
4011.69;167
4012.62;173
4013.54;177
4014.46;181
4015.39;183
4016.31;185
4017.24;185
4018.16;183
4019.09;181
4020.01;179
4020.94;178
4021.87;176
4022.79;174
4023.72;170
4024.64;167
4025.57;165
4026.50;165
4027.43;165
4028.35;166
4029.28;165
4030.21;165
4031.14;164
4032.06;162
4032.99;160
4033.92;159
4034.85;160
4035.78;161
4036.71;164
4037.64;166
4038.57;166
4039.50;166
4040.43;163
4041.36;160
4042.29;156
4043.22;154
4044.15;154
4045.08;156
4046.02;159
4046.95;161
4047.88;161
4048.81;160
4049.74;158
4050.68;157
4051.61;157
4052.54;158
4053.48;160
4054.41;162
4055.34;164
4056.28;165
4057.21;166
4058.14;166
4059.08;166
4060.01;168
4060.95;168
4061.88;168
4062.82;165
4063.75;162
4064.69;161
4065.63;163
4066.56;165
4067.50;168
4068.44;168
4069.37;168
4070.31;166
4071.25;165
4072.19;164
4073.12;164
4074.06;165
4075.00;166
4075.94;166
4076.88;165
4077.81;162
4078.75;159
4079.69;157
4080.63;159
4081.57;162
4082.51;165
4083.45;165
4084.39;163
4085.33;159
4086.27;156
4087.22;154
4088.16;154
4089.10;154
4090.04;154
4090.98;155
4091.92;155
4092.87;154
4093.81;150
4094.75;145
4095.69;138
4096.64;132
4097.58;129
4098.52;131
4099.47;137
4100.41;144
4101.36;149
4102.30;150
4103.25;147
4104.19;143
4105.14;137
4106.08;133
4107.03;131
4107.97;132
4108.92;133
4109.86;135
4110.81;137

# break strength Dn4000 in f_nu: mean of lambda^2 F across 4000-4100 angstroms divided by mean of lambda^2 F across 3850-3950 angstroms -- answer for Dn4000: 1.3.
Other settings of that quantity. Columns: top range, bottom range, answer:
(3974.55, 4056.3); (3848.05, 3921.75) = 1.21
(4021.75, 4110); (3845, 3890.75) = 1.28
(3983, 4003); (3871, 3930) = 1.15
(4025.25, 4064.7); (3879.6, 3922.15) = 1.25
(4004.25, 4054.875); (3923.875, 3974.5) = 1.36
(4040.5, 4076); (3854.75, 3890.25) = 1.32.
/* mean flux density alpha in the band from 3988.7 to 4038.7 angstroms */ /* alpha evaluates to 164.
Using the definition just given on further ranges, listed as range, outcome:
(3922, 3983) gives 128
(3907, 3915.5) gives 159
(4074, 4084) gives 163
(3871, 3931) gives 137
